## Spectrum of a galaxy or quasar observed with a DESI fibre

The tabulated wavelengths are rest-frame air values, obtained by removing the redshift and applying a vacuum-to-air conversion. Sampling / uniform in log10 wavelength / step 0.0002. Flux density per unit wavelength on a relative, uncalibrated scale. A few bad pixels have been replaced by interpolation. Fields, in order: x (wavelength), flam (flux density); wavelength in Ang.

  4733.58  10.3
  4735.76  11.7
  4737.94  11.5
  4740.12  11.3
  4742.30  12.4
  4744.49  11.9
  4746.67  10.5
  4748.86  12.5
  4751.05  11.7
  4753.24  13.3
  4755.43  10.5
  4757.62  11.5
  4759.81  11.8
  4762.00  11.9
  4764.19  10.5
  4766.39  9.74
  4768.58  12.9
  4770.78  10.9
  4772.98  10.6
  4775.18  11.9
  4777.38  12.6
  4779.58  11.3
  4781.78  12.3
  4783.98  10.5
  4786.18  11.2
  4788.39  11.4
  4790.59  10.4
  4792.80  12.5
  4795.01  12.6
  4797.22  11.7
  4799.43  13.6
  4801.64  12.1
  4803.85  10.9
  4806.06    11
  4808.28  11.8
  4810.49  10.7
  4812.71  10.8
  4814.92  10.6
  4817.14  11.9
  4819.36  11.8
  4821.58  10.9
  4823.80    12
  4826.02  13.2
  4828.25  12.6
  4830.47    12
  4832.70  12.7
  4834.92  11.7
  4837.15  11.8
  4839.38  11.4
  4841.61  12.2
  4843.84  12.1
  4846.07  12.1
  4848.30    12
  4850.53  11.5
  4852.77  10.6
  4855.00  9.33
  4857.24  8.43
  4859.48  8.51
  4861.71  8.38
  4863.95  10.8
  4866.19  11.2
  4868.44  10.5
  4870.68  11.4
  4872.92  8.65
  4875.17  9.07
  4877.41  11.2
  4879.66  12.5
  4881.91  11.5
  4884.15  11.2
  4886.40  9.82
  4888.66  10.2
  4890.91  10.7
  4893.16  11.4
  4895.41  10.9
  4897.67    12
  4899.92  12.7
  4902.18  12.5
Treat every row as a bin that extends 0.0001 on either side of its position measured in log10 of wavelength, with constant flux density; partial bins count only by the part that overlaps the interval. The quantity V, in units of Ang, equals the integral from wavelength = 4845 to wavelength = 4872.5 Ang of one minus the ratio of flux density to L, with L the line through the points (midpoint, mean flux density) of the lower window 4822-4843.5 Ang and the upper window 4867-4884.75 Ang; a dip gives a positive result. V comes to 2.3 Ang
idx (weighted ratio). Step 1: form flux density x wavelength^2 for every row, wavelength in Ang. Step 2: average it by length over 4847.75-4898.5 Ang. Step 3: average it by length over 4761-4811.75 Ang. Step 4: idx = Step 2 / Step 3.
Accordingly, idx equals 0.94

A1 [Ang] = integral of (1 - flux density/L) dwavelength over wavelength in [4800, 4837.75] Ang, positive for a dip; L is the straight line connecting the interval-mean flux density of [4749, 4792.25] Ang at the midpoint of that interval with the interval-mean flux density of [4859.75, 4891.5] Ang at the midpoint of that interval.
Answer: -2.4 Ang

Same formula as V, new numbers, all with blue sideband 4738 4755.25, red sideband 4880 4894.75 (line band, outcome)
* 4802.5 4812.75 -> 0.31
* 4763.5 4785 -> 0.57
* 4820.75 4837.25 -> -1.26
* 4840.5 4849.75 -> -0.74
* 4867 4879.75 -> 0.67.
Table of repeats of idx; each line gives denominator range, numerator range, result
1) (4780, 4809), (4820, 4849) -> 1.05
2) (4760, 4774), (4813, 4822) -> 1.04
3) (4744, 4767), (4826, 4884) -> 1.00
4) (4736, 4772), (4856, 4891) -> 0.93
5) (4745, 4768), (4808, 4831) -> 1.05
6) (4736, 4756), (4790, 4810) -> 1.03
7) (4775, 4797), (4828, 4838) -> 1.06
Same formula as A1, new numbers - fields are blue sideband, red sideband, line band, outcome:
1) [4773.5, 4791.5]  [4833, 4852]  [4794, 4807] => -0.5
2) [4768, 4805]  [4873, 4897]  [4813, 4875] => 0.5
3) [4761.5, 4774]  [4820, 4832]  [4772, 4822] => 0.2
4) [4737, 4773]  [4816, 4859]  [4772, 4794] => 0.1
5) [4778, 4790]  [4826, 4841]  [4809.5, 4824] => 0.8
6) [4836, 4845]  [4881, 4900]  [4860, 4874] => 1.7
